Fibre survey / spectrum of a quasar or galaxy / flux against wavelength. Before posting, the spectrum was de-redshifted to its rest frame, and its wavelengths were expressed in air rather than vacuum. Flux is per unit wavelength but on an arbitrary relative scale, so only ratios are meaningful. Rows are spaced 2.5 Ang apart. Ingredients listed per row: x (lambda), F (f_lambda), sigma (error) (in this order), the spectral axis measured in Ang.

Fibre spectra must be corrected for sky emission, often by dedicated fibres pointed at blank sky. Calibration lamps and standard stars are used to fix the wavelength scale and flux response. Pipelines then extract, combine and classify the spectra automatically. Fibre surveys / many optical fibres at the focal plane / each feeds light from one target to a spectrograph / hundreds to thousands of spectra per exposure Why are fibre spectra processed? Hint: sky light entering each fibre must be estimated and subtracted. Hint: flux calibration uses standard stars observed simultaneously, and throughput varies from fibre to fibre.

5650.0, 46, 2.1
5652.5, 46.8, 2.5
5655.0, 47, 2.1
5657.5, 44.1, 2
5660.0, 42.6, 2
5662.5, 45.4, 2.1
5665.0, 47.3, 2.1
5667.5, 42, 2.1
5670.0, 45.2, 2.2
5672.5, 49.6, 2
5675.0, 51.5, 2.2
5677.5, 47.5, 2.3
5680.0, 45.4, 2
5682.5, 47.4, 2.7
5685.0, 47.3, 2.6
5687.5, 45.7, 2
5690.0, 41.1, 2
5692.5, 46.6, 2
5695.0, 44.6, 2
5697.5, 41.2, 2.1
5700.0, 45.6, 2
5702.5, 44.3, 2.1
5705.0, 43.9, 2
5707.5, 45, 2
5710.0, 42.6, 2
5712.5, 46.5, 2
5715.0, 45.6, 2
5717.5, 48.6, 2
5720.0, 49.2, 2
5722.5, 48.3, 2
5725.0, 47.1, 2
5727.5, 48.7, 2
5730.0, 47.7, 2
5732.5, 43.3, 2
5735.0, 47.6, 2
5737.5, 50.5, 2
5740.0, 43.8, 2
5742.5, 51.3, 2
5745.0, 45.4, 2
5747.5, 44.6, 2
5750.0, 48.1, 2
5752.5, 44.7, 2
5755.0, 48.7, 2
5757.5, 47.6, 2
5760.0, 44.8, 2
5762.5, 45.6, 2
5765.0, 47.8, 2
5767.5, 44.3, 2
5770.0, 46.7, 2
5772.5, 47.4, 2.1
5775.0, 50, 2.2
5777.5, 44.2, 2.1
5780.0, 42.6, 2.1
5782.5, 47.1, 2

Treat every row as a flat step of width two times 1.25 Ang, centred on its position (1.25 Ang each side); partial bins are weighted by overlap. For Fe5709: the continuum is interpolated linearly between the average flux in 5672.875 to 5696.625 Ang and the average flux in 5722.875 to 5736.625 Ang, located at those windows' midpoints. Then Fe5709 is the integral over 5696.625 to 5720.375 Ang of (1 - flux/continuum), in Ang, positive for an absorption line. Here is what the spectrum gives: 0.8 Ang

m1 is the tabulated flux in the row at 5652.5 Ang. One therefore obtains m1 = 46.8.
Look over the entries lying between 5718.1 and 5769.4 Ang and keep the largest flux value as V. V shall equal 51.3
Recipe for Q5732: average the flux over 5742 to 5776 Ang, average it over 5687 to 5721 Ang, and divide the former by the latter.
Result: 1.04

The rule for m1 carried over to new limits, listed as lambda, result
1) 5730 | 47.7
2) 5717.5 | 48.6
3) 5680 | 45.4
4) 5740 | 43.8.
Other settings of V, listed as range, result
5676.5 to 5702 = 47.5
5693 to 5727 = 49.2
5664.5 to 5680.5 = 51.5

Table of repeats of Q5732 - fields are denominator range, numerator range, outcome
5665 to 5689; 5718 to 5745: 1.02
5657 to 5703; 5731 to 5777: 1.03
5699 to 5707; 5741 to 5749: 1.05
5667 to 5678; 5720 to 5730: 1.01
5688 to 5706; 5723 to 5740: 1.07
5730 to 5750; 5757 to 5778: 0.99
